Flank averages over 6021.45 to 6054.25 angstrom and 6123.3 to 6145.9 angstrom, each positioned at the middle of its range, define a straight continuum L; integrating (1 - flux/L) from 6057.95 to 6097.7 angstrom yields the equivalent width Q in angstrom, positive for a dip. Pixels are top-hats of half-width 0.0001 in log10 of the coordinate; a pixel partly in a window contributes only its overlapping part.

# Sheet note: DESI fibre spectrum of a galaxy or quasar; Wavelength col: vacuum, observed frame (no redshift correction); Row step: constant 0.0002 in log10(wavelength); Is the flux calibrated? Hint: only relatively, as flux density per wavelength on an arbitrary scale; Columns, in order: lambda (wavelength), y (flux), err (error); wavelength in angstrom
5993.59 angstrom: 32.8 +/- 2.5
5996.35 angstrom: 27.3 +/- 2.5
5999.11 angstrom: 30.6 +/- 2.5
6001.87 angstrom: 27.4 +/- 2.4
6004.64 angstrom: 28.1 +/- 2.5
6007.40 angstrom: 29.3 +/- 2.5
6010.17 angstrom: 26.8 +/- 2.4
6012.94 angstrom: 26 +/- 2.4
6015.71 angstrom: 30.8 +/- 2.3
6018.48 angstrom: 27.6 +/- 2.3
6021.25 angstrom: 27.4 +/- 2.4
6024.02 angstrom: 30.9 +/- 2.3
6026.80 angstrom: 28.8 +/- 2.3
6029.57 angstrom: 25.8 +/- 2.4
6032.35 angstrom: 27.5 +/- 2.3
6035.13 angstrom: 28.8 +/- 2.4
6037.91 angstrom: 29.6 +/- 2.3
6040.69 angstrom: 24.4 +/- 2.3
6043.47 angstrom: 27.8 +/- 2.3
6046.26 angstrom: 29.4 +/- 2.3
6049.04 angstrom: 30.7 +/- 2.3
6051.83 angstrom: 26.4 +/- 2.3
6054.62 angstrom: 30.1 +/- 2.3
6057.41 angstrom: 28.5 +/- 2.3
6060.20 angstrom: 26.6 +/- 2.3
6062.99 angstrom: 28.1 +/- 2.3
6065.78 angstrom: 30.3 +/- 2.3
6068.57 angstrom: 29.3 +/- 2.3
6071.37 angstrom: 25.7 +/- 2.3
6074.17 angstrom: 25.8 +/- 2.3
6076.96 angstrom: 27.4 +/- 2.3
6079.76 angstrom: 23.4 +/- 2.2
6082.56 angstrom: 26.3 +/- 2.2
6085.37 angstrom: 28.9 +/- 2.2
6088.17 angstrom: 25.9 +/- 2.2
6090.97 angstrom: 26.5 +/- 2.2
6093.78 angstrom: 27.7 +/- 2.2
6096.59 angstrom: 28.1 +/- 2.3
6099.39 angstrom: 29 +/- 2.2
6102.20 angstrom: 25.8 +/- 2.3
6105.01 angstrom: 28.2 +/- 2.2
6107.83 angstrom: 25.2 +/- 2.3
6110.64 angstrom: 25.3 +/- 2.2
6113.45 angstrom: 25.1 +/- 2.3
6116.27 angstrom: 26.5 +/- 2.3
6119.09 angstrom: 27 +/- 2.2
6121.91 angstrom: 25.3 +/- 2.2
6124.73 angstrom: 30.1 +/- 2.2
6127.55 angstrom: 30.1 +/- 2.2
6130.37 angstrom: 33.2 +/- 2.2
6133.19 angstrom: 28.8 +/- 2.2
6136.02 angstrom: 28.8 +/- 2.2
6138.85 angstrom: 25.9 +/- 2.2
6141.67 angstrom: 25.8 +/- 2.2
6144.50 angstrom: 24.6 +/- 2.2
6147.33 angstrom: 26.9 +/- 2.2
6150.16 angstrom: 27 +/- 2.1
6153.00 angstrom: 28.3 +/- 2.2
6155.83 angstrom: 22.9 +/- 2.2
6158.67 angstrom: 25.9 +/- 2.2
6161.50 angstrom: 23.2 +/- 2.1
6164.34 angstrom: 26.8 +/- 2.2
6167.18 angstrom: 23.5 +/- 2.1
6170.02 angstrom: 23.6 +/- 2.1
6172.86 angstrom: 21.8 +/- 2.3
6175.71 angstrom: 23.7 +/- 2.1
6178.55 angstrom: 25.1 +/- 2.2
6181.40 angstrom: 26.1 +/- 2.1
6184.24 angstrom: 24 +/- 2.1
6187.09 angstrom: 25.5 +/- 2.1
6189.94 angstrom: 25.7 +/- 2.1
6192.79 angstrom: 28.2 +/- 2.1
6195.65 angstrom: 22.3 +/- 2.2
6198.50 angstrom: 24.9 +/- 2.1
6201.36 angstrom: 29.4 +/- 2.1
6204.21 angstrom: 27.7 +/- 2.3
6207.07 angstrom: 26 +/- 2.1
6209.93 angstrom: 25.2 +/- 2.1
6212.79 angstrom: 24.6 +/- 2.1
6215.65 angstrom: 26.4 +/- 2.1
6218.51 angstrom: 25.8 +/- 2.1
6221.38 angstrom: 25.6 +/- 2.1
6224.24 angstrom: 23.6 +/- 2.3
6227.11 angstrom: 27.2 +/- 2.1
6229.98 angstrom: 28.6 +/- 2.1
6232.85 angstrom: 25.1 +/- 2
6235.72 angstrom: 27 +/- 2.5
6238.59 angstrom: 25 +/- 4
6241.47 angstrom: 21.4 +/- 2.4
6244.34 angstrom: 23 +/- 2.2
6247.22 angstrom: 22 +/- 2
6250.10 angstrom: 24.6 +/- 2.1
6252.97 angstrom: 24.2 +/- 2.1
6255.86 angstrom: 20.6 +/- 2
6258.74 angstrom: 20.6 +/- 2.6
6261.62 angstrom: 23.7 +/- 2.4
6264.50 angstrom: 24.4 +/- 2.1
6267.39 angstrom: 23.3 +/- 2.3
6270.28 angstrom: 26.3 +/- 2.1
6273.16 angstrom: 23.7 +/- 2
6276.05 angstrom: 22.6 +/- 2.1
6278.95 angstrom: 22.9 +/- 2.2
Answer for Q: 1.6 angstrom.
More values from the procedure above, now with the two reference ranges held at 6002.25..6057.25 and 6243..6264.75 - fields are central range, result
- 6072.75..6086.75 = 0.3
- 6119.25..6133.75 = -1.9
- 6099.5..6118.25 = 0.0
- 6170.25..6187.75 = 0.2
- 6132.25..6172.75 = -0.7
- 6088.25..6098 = -0.2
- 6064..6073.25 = -0.3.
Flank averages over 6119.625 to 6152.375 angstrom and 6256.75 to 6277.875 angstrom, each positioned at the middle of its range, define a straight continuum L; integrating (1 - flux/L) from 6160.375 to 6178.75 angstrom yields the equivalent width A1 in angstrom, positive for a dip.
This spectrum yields 1.94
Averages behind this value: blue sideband 27.8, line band 23.9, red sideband 23.4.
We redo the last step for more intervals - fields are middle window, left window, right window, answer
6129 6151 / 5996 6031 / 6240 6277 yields -1.7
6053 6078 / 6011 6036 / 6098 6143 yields -0.1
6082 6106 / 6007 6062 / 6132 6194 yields -0.4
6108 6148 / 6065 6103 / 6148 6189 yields -2.1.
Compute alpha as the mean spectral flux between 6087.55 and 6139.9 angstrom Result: 27.5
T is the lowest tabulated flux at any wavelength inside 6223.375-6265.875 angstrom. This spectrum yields 20.6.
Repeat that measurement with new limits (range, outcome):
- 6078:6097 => 23.4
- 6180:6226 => 22.3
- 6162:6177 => 21.8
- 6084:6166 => 22.9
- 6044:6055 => 26.4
